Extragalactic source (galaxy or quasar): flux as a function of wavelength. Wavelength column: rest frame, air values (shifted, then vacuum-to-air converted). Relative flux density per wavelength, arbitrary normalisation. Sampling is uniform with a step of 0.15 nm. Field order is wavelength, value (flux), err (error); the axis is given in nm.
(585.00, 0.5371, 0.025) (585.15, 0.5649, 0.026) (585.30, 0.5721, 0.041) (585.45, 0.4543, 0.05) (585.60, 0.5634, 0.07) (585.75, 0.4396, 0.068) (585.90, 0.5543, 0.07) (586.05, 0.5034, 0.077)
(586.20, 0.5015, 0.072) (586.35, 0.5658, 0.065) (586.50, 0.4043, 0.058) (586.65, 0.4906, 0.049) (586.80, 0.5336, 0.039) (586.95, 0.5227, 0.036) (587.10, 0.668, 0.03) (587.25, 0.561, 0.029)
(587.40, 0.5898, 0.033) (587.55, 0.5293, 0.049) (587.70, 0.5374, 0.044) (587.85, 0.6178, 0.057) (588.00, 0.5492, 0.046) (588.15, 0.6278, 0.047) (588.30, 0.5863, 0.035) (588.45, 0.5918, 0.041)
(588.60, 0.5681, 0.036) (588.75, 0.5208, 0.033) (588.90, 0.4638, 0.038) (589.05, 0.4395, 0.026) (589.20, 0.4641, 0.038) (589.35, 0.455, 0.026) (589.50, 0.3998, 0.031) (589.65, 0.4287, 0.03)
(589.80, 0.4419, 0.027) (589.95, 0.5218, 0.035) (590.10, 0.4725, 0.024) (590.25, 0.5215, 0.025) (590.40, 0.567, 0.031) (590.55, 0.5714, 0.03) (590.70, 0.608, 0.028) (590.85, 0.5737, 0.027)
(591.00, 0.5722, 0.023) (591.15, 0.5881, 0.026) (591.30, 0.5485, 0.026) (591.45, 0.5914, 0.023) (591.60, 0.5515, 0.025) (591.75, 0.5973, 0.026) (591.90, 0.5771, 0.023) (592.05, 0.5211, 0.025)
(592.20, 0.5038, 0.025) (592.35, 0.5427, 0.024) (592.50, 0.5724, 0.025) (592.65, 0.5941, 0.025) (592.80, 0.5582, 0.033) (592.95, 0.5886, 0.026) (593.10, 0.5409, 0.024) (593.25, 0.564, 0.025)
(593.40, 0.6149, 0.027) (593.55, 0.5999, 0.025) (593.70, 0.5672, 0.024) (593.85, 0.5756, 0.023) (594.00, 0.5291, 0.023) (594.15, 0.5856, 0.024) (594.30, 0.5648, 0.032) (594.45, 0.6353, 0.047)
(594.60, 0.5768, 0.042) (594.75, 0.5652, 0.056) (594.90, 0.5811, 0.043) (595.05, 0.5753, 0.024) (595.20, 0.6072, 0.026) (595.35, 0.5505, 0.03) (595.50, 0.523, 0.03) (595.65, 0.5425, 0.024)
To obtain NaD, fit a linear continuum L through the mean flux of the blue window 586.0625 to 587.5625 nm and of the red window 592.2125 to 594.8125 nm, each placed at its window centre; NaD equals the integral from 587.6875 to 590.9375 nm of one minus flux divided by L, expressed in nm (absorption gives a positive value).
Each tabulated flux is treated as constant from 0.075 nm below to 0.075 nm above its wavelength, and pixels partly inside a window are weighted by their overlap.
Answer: 0.15 nm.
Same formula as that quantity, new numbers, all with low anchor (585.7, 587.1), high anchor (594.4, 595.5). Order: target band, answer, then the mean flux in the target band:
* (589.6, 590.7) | 0.059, 0.512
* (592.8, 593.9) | -0.021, 0.577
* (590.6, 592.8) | -0.054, 0.567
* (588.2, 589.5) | 0.058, 0.507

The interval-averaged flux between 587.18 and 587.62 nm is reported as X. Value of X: 0.56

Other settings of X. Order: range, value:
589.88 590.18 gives 0.497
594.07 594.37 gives 0.575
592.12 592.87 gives 0.554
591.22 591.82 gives 0.572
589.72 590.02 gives 0.48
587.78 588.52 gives 0.594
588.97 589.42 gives 0.453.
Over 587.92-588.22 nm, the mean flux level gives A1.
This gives 0.588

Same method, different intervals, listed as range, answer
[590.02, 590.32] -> 0.497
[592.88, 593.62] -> 0.581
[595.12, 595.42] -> 0.579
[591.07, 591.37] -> 0.569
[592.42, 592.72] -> 0.582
